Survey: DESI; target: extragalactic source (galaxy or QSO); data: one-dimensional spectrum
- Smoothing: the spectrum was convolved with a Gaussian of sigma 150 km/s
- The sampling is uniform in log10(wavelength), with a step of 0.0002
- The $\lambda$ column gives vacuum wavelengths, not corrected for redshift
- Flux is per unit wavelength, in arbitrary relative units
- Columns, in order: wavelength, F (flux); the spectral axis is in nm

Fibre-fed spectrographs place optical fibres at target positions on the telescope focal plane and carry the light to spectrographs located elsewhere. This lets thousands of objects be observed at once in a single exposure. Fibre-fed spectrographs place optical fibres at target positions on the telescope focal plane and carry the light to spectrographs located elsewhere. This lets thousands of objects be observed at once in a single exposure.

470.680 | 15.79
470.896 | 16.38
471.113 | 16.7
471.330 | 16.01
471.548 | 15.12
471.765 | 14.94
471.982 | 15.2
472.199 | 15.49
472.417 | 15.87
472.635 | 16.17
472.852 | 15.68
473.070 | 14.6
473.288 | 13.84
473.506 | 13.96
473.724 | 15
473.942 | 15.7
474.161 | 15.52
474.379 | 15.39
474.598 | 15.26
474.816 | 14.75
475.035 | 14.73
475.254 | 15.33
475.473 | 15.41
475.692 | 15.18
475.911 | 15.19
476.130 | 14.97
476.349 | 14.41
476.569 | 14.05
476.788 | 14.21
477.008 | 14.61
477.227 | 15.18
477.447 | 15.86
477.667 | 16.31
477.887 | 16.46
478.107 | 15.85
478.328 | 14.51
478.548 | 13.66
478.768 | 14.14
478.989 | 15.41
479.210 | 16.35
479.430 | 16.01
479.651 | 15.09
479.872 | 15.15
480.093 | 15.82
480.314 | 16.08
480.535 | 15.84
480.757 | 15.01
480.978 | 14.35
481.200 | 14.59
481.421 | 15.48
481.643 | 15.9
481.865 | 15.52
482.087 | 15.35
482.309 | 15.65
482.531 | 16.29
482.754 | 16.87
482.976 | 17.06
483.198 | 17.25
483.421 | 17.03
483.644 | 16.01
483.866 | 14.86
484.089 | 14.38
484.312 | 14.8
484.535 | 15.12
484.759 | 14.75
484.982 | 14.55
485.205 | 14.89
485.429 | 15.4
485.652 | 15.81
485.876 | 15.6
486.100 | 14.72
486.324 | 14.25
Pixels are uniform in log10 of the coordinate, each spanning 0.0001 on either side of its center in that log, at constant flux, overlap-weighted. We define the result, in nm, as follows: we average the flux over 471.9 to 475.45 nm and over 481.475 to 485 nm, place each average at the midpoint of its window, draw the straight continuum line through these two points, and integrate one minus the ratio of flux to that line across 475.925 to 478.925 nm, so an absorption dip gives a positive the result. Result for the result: 0.08 nm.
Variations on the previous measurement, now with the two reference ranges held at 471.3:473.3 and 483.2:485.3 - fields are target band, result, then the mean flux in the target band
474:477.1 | 0.07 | 14.9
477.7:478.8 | 0.02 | 15.1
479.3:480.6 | -0.03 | 15.7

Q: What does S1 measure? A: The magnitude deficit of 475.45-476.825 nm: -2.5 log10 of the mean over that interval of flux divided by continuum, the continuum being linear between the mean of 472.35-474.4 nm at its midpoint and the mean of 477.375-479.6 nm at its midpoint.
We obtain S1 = 0.039 mag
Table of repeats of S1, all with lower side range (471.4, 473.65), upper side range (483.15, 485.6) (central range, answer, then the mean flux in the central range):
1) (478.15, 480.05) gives 0.01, 15.1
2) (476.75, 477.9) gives -0.02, 15.4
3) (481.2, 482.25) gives -0.01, 15.5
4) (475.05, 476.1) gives 0.00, 15.2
